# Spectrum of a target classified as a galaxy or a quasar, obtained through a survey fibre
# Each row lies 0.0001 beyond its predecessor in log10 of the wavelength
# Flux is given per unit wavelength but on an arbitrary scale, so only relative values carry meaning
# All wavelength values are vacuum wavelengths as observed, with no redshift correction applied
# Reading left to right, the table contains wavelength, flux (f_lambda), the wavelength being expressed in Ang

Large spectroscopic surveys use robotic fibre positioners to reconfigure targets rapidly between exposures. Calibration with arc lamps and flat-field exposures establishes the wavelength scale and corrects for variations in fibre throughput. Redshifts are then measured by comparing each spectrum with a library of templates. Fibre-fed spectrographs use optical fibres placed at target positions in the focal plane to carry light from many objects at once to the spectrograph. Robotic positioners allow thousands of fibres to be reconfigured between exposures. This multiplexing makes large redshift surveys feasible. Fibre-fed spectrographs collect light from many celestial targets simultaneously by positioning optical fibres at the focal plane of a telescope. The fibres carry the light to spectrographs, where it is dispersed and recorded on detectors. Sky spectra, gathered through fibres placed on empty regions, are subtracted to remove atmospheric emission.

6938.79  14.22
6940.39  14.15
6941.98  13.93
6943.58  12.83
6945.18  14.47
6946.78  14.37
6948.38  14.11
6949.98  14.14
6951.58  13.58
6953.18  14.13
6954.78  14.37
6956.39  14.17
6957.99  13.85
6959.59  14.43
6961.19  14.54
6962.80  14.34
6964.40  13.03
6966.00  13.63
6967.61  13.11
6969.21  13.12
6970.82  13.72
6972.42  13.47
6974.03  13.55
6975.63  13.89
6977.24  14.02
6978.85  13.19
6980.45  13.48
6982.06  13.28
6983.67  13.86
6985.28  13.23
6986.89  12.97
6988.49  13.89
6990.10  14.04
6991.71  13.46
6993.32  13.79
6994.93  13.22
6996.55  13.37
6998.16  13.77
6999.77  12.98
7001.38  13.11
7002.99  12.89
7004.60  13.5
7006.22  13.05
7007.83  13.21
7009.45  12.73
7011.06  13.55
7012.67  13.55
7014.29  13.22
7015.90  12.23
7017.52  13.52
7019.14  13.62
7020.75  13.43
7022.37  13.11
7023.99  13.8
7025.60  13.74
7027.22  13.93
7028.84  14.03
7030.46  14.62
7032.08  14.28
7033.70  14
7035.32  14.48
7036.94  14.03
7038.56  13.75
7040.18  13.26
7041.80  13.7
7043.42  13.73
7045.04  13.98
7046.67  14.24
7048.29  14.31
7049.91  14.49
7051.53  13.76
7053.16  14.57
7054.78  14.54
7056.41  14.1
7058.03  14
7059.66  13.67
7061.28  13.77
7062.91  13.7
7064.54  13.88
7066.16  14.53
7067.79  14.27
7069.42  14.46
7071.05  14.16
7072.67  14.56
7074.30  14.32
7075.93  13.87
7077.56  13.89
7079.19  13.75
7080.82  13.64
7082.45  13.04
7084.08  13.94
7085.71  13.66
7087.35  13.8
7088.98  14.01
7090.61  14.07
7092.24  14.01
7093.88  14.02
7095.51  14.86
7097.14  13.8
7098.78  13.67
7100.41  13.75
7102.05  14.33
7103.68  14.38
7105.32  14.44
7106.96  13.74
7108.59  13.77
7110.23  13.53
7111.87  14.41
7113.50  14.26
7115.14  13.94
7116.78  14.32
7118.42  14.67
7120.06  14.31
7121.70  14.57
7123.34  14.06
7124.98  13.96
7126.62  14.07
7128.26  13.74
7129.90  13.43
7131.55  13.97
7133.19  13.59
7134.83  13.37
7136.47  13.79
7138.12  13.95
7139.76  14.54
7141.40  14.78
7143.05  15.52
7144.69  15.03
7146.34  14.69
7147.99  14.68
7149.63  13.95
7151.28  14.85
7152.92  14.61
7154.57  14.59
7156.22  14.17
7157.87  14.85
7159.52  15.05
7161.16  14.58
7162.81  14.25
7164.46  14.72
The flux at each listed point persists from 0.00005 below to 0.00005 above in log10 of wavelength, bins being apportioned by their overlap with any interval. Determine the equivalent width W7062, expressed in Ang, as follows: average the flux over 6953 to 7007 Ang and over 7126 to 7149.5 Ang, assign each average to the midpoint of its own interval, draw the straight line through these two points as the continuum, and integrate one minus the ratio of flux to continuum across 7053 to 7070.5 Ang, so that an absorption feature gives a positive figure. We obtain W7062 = -0.3 Ang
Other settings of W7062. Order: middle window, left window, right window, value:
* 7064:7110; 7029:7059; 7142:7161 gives 1.1 Ang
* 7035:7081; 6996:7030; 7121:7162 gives -1.2 Ang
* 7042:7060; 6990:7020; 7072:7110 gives -0.6 Ang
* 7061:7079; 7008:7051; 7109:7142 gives -0.3 Ang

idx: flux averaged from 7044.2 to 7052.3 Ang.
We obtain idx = 14.2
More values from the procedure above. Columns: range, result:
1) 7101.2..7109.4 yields 14.1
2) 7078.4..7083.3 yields 13.5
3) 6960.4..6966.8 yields 13.9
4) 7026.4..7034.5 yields 14.2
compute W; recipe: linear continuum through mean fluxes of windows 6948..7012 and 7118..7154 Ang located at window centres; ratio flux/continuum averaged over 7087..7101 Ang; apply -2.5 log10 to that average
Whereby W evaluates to 0.01 mag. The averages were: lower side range 13.6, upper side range 14.3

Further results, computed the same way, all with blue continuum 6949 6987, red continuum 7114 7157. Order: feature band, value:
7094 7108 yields 0.00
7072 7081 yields 0.00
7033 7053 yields 0.00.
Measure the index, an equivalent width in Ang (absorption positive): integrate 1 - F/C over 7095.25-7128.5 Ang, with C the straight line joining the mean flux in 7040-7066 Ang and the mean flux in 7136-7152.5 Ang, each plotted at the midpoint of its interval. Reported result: 0.6 Ang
